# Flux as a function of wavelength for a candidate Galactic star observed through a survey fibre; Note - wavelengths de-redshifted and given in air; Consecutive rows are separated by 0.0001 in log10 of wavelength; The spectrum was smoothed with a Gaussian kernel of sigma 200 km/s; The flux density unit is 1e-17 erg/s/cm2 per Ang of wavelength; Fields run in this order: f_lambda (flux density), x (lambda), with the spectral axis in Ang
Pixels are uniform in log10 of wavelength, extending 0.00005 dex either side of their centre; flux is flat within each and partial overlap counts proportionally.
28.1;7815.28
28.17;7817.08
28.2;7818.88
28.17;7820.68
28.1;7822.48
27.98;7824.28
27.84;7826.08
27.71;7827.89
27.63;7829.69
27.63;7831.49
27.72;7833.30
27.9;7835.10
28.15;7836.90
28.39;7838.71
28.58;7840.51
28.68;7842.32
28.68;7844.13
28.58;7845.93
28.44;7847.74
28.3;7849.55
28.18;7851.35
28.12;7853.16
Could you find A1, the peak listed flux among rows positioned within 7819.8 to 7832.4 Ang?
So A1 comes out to 28.17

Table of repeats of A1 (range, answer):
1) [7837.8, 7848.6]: 28.68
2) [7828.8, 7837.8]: 28.15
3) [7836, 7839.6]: 28.39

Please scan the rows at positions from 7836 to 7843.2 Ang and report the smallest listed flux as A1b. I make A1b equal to 28.15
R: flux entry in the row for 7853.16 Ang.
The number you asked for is 28.12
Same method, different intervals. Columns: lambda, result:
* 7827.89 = 27.71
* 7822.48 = 28.1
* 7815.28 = 28.1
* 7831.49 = 27.63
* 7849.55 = 28.3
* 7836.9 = 28.15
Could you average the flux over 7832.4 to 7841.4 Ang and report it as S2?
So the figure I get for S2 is 28.2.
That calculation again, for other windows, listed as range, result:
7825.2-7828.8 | 27.7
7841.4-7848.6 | 28.6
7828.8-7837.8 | 27.8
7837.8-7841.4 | 28.5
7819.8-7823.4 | 28.2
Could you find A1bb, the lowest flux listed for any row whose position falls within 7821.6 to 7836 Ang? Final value 27.63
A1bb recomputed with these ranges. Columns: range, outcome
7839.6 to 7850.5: 28.3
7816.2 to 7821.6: 28.17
